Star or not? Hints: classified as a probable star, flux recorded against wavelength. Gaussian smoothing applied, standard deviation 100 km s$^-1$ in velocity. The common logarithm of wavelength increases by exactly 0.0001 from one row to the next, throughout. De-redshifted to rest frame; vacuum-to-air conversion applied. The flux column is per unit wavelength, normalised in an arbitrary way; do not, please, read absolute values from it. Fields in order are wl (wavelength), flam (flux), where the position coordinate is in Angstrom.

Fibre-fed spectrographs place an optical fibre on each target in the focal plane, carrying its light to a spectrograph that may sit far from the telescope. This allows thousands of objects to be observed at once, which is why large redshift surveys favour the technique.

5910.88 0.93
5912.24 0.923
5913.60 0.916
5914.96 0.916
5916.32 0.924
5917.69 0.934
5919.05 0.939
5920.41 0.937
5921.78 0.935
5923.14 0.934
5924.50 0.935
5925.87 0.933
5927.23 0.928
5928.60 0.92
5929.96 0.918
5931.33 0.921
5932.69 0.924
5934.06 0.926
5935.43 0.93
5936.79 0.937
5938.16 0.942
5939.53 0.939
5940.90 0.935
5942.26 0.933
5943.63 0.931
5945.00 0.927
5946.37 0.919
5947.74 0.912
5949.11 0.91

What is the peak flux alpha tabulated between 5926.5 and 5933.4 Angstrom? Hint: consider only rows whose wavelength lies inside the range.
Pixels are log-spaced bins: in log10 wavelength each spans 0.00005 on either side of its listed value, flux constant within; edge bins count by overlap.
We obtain 0.928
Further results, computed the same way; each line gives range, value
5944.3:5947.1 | 0.927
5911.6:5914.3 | 0.923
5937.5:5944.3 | 0.942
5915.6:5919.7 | 0.939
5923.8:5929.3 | 0.935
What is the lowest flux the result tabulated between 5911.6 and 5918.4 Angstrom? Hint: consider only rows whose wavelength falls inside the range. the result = 0.916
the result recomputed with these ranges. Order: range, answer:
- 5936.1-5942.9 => 0.933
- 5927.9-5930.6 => 0.918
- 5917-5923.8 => 0.934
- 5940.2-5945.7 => 0.927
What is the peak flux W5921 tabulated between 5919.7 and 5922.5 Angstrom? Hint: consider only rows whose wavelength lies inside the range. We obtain 0.937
